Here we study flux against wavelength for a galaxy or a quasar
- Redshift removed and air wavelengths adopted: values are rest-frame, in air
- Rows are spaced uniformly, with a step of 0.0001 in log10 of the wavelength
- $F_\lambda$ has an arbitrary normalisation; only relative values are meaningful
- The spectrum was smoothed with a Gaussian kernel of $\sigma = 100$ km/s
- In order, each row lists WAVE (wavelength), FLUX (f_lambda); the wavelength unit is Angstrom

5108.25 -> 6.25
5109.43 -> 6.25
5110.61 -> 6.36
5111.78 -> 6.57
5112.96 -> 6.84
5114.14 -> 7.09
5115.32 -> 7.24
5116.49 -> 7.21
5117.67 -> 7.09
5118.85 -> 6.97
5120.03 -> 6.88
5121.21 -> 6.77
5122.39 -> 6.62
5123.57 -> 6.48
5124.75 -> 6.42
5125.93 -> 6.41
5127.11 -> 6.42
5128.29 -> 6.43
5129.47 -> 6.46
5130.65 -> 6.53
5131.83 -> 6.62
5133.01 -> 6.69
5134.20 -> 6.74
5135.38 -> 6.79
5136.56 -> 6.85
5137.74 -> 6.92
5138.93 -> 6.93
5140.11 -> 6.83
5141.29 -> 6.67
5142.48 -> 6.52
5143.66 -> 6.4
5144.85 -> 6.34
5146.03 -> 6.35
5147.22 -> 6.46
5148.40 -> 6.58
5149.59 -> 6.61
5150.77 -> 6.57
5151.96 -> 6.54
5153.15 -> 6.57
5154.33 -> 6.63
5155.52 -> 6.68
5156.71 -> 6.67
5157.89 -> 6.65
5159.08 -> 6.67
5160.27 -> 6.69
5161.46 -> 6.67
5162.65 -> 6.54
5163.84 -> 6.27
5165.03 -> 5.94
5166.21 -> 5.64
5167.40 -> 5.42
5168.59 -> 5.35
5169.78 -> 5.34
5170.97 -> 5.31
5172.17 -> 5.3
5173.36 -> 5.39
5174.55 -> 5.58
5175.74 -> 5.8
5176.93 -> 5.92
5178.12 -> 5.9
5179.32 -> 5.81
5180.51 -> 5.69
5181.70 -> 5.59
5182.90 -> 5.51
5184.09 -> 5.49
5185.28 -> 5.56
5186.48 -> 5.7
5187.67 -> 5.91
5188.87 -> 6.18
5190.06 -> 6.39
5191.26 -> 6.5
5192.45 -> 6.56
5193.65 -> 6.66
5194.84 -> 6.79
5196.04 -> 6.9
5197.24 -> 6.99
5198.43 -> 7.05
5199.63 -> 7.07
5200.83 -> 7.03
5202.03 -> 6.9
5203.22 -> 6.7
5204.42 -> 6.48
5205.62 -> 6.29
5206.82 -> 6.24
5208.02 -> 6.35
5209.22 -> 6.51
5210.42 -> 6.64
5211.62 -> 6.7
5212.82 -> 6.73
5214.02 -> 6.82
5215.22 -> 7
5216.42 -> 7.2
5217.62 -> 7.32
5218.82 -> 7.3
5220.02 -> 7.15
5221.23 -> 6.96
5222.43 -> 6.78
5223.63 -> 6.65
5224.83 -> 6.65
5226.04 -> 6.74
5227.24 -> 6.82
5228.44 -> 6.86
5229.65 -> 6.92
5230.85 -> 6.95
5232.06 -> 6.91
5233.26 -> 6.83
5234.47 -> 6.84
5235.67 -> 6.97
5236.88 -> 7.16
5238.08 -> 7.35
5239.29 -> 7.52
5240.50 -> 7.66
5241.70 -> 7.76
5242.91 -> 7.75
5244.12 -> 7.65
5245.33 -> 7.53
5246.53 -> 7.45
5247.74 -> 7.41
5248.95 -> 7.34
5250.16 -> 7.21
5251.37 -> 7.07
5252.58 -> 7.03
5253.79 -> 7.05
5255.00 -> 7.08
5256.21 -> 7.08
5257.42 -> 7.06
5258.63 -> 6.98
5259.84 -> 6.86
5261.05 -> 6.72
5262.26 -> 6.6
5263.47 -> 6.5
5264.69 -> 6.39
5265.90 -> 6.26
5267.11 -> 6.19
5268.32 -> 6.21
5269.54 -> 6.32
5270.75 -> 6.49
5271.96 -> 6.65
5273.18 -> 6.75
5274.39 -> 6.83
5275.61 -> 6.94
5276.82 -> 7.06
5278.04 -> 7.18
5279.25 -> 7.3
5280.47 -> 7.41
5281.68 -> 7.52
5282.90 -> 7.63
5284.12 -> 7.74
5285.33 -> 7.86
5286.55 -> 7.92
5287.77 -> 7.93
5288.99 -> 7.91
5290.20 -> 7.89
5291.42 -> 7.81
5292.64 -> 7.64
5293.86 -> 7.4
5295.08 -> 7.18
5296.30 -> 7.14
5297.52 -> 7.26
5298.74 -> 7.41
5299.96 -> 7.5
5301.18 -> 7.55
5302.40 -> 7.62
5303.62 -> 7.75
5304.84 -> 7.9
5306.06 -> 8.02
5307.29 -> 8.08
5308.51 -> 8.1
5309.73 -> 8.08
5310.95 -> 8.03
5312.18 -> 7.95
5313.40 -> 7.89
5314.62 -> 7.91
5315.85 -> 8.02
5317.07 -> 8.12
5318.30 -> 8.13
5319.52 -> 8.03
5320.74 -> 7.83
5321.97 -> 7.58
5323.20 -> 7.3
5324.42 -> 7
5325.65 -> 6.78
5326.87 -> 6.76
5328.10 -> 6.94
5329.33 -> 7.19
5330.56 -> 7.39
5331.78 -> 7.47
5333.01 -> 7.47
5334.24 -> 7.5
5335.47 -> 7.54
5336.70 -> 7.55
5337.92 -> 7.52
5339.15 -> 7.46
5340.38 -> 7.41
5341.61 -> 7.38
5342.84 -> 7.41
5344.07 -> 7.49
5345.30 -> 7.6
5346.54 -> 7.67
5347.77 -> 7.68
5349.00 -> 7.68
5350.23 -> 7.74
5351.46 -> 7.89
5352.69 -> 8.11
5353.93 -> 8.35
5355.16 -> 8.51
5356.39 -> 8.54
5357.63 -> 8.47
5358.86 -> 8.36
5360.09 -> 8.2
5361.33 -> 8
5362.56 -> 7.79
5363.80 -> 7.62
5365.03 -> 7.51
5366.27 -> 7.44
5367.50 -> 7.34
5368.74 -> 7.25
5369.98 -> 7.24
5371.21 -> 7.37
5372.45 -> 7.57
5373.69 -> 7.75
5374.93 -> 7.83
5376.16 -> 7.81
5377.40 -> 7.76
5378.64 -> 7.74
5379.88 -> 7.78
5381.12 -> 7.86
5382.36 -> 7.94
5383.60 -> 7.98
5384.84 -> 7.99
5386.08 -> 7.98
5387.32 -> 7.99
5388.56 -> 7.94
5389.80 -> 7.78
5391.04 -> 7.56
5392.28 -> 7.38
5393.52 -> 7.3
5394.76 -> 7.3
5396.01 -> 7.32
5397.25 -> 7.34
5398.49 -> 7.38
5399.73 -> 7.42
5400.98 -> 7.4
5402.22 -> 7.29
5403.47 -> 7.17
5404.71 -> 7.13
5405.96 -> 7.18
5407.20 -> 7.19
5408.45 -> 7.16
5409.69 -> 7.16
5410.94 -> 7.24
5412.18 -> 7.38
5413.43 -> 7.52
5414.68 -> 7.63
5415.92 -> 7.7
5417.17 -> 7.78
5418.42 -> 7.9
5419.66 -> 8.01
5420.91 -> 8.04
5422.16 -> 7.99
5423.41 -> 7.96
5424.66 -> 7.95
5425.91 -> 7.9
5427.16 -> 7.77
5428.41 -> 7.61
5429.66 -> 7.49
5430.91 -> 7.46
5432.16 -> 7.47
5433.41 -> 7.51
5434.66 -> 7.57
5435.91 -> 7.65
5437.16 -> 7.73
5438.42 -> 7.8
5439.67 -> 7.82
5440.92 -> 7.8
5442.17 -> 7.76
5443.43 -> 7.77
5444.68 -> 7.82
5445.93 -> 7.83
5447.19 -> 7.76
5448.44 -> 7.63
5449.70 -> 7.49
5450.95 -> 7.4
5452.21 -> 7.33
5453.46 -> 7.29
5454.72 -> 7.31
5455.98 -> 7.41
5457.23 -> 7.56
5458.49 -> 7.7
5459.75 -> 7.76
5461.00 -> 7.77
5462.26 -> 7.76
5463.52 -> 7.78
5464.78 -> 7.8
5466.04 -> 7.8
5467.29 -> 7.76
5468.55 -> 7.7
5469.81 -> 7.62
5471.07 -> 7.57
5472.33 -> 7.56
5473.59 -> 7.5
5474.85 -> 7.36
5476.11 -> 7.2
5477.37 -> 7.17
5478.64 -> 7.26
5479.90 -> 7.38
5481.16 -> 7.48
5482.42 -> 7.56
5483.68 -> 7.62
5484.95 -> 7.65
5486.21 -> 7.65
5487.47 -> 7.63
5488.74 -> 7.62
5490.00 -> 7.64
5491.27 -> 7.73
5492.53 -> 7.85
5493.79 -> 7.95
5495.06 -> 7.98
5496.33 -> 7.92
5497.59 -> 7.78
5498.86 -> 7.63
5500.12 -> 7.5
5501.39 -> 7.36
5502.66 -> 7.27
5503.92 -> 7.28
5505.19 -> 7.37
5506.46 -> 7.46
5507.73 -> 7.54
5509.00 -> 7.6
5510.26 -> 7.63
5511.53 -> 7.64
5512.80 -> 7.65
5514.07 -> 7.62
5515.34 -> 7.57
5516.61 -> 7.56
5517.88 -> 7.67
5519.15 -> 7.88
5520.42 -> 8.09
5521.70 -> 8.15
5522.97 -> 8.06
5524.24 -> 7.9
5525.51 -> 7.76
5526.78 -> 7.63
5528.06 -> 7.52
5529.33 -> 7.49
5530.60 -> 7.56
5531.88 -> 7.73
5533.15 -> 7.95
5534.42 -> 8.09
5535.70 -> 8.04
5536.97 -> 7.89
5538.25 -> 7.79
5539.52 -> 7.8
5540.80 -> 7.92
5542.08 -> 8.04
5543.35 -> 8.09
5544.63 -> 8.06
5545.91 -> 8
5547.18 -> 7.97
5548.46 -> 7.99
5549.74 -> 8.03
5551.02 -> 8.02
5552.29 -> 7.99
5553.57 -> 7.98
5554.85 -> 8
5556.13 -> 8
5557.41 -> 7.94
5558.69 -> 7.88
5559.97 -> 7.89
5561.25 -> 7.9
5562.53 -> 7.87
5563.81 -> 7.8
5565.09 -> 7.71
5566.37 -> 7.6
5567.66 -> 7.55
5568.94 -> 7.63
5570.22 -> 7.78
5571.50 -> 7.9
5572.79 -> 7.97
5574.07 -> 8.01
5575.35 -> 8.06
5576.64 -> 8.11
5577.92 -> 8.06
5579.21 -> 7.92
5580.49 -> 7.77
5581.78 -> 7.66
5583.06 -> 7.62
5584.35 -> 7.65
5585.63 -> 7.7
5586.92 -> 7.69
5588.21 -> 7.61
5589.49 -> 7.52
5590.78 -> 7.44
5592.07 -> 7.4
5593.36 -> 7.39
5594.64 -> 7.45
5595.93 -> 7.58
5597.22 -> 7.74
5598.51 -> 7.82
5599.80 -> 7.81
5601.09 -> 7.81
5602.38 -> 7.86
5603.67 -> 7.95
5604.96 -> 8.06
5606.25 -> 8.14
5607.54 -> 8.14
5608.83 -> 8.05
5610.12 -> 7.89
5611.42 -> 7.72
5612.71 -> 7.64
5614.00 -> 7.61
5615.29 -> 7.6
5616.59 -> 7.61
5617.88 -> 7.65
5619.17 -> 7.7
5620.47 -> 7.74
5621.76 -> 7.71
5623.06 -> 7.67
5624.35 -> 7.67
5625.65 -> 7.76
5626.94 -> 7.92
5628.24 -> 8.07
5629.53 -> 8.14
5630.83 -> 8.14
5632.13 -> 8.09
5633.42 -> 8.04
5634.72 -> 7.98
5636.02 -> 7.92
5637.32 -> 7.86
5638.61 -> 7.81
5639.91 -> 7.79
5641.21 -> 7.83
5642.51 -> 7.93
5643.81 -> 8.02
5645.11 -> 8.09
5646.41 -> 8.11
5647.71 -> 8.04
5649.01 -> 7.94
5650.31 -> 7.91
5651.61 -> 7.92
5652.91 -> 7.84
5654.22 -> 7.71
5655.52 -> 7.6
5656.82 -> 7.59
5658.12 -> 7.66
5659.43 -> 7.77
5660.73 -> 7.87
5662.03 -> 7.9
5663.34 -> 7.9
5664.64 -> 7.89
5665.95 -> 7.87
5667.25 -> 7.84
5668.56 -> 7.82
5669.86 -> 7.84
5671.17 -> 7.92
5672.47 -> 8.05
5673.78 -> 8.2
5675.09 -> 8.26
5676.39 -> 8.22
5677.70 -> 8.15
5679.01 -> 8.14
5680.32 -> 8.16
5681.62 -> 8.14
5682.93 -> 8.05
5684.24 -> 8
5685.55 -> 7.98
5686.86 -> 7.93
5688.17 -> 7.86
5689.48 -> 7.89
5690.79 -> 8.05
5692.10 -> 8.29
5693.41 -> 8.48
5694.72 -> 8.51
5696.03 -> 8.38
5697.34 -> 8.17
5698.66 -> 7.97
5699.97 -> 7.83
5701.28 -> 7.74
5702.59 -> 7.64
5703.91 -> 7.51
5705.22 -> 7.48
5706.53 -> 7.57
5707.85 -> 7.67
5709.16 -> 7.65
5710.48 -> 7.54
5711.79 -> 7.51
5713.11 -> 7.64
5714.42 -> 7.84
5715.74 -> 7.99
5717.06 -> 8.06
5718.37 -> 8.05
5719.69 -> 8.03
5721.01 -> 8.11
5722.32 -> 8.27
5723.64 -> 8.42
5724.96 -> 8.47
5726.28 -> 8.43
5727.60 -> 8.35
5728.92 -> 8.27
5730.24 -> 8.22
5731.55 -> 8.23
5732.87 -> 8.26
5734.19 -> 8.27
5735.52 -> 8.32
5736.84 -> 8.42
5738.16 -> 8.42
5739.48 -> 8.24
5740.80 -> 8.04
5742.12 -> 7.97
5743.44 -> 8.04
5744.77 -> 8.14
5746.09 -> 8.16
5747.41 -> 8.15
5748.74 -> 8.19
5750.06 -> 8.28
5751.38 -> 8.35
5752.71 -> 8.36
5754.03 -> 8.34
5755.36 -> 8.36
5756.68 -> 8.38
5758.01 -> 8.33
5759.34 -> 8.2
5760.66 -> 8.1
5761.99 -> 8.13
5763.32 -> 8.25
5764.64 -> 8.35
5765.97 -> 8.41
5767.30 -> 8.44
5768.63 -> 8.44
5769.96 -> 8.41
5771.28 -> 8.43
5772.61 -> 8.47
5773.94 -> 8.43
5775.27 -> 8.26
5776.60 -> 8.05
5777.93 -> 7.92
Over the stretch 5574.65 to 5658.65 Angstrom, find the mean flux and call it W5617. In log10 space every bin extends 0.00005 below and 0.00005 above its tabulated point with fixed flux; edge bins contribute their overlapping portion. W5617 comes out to 7.82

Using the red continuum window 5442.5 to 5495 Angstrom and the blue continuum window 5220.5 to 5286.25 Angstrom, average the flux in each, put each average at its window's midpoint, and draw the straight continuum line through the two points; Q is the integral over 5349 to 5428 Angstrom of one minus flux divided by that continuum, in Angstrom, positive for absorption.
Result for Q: -3.3 Angstrom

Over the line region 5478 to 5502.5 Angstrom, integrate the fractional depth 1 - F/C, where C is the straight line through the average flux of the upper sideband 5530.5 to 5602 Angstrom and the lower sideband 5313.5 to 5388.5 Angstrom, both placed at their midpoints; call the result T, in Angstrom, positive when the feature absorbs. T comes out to 0.5 Angstrom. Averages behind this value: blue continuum 7.7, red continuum 7.83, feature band 7.63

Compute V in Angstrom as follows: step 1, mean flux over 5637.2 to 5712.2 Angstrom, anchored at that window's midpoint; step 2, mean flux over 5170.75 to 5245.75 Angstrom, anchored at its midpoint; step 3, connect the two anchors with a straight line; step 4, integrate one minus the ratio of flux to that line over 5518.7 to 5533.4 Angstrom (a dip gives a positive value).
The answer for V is -0.59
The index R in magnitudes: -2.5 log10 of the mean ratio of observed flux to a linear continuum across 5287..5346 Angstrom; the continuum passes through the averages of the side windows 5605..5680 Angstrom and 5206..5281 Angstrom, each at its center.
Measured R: -0.07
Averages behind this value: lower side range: 6.94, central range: 7.6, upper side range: 7.9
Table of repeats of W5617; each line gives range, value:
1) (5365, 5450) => 7.61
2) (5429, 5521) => 7.61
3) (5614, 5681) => 7.9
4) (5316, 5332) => 7.44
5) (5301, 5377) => 7.7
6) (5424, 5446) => 7.71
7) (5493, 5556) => 7.79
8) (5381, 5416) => 7.5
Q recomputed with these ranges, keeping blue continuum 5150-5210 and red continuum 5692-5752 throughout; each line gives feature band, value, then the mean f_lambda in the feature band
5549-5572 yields -1.0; 7.86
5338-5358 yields -3.0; 7.82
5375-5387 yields -1.7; 7.87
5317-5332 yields -1.5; 7.4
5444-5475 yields -1.9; 7.62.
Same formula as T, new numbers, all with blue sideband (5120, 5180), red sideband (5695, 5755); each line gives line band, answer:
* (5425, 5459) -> -1.9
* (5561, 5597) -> -0.4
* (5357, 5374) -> -1.8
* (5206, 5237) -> -1.3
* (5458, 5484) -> -1.0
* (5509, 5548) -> -1.8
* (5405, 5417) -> -0.4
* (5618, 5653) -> -0.5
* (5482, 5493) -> -0.5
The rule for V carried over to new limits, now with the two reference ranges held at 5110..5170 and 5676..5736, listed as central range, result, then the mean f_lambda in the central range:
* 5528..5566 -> -1.4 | 7.9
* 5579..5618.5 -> 0.2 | 7.72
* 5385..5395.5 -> -0.7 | 7.67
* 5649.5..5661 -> 0.2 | 7.76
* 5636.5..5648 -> -0.1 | 7.94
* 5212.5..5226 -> -0.4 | 6.96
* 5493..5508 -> -0.2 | 7.59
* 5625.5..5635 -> -0.2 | 8.04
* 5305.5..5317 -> -1.7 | 8.01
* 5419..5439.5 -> -1.2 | 7.75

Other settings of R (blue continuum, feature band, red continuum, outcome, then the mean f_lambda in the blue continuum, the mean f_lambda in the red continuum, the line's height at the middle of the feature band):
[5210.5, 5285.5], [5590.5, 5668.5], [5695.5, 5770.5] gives 0.008 mag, 7.02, 8.12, 7.88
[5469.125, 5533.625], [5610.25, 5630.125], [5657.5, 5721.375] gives 0.010 mag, 7.62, 7.94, 7.82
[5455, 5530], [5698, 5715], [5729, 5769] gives 0.068 mag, 7.63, 8.26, 8.15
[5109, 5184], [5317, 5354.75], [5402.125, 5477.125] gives -0.056 mag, 6.37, 7.6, 7.17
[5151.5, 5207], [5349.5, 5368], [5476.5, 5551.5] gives -0.142 mag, 6.2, 7.72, 7.02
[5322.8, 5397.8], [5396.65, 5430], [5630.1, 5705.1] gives 0.021 mag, 7.64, 7.96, 7.69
